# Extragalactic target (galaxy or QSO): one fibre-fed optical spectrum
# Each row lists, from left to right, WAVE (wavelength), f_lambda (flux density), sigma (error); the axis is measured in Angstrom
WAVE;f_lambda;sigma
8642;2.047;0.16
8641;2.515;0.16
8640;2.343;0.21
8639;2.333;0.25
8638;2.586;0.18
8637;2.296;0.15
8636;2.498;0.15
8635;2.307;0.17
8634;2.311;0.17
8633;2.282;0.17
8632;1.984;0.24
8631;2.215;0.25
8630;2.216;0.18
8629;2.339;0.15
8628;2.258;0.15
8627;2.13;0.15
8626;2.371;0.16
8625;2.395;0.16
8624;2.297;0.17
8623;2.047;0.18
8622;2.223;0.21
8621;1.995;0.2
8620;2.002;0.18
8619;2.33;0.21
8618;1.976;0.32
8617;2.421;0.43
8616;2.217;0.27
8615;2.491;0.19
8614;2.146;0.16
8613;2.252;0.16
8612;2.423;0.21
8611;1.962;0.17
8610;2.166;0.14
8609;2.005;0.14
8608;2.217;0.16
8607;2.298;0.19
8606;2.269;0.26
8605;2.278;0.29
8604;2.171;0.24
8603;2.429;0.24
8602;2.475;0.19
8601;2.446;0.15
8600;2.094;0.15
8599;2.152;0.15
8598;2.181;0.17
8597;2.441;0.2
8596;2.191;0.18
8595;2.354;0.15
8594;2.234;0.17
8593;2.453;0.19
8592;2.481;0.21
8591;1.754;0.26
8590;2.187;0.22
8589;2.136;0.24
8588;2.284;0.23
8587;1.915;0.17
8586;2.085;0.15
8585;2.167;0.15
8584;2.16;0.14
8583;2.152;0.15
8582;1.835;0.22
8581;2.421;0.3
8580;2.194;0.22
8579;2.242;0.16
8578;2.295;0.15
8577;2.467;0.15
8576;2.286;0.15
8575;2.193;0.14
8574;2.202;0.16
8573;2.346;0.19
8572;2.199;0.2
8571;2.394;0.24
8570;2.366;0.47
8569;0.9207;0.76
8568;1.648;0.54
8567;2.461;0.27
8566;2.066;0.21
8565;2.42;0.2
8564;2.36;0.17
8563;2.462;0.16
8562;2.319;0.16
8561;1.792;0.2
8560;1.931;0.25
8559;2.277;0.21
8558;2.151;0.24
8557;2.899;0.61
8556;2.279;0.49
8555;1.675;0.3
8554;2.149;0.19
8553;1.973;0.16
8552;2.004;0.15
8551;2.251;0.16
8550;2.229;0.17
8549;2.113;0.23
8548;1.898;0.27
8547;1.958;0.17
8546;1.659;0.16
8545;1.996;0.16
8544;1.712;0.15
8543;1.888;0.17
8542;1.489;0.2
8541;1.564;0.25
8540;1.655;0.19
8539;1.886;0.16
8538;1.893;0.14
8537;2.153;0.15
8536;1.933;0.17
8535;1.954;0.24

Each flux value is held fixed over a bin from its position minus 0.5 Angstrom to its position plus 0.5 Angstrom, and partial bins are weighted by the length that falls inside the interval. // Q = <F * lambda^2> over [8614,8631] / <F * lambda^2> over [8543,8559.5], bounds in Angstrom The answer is 1.09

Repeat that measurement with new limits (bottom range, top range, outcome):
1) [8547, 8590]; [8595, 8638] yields 1.05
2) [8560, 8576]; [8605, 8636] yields 1.05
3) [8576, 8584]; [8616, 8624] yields 0.98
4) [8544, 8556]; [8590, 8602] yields 1.15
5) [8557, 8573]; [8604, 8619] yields 1.05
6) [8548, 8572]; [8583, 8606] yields 1.05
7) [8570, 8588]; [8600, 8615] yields 1.02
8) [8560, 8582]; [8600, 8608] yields 1.07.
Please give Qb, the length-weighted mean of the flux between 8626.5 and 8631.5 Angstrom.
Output 2.23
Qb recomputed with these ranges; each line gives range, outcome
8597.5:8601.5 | 2.22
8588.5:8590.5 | 2.16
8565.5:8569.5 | 1.77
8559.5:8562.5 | 2.01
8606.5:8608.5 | 2.26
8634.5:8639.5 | 2.4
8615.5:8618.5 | 2.2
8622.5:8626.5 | 2.28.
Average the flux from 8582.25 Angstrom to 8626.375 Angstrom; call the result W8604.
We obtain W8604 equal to 2.22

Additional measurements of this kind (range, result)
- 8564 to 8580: 2.17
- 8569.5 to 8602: 2.23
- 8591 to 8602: 2.29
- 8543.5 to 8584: 2.13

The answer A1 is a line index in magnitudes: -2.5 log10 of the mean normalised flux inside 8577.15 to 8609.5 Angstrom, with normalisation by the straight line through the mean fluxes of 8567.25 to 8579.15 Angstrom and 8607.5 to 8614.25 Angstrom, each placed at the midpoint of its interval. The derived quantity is -0.03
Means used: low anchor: 2.13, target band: 2.22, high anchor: 2.17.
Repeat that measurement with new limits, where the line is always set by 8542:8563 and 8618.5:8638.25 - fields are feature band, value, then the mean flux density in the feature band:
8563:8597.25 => -0.03 mag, 2.19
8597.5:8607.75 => -0.05 mag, 2.28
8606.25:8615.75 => -0.01 mag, 2.22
